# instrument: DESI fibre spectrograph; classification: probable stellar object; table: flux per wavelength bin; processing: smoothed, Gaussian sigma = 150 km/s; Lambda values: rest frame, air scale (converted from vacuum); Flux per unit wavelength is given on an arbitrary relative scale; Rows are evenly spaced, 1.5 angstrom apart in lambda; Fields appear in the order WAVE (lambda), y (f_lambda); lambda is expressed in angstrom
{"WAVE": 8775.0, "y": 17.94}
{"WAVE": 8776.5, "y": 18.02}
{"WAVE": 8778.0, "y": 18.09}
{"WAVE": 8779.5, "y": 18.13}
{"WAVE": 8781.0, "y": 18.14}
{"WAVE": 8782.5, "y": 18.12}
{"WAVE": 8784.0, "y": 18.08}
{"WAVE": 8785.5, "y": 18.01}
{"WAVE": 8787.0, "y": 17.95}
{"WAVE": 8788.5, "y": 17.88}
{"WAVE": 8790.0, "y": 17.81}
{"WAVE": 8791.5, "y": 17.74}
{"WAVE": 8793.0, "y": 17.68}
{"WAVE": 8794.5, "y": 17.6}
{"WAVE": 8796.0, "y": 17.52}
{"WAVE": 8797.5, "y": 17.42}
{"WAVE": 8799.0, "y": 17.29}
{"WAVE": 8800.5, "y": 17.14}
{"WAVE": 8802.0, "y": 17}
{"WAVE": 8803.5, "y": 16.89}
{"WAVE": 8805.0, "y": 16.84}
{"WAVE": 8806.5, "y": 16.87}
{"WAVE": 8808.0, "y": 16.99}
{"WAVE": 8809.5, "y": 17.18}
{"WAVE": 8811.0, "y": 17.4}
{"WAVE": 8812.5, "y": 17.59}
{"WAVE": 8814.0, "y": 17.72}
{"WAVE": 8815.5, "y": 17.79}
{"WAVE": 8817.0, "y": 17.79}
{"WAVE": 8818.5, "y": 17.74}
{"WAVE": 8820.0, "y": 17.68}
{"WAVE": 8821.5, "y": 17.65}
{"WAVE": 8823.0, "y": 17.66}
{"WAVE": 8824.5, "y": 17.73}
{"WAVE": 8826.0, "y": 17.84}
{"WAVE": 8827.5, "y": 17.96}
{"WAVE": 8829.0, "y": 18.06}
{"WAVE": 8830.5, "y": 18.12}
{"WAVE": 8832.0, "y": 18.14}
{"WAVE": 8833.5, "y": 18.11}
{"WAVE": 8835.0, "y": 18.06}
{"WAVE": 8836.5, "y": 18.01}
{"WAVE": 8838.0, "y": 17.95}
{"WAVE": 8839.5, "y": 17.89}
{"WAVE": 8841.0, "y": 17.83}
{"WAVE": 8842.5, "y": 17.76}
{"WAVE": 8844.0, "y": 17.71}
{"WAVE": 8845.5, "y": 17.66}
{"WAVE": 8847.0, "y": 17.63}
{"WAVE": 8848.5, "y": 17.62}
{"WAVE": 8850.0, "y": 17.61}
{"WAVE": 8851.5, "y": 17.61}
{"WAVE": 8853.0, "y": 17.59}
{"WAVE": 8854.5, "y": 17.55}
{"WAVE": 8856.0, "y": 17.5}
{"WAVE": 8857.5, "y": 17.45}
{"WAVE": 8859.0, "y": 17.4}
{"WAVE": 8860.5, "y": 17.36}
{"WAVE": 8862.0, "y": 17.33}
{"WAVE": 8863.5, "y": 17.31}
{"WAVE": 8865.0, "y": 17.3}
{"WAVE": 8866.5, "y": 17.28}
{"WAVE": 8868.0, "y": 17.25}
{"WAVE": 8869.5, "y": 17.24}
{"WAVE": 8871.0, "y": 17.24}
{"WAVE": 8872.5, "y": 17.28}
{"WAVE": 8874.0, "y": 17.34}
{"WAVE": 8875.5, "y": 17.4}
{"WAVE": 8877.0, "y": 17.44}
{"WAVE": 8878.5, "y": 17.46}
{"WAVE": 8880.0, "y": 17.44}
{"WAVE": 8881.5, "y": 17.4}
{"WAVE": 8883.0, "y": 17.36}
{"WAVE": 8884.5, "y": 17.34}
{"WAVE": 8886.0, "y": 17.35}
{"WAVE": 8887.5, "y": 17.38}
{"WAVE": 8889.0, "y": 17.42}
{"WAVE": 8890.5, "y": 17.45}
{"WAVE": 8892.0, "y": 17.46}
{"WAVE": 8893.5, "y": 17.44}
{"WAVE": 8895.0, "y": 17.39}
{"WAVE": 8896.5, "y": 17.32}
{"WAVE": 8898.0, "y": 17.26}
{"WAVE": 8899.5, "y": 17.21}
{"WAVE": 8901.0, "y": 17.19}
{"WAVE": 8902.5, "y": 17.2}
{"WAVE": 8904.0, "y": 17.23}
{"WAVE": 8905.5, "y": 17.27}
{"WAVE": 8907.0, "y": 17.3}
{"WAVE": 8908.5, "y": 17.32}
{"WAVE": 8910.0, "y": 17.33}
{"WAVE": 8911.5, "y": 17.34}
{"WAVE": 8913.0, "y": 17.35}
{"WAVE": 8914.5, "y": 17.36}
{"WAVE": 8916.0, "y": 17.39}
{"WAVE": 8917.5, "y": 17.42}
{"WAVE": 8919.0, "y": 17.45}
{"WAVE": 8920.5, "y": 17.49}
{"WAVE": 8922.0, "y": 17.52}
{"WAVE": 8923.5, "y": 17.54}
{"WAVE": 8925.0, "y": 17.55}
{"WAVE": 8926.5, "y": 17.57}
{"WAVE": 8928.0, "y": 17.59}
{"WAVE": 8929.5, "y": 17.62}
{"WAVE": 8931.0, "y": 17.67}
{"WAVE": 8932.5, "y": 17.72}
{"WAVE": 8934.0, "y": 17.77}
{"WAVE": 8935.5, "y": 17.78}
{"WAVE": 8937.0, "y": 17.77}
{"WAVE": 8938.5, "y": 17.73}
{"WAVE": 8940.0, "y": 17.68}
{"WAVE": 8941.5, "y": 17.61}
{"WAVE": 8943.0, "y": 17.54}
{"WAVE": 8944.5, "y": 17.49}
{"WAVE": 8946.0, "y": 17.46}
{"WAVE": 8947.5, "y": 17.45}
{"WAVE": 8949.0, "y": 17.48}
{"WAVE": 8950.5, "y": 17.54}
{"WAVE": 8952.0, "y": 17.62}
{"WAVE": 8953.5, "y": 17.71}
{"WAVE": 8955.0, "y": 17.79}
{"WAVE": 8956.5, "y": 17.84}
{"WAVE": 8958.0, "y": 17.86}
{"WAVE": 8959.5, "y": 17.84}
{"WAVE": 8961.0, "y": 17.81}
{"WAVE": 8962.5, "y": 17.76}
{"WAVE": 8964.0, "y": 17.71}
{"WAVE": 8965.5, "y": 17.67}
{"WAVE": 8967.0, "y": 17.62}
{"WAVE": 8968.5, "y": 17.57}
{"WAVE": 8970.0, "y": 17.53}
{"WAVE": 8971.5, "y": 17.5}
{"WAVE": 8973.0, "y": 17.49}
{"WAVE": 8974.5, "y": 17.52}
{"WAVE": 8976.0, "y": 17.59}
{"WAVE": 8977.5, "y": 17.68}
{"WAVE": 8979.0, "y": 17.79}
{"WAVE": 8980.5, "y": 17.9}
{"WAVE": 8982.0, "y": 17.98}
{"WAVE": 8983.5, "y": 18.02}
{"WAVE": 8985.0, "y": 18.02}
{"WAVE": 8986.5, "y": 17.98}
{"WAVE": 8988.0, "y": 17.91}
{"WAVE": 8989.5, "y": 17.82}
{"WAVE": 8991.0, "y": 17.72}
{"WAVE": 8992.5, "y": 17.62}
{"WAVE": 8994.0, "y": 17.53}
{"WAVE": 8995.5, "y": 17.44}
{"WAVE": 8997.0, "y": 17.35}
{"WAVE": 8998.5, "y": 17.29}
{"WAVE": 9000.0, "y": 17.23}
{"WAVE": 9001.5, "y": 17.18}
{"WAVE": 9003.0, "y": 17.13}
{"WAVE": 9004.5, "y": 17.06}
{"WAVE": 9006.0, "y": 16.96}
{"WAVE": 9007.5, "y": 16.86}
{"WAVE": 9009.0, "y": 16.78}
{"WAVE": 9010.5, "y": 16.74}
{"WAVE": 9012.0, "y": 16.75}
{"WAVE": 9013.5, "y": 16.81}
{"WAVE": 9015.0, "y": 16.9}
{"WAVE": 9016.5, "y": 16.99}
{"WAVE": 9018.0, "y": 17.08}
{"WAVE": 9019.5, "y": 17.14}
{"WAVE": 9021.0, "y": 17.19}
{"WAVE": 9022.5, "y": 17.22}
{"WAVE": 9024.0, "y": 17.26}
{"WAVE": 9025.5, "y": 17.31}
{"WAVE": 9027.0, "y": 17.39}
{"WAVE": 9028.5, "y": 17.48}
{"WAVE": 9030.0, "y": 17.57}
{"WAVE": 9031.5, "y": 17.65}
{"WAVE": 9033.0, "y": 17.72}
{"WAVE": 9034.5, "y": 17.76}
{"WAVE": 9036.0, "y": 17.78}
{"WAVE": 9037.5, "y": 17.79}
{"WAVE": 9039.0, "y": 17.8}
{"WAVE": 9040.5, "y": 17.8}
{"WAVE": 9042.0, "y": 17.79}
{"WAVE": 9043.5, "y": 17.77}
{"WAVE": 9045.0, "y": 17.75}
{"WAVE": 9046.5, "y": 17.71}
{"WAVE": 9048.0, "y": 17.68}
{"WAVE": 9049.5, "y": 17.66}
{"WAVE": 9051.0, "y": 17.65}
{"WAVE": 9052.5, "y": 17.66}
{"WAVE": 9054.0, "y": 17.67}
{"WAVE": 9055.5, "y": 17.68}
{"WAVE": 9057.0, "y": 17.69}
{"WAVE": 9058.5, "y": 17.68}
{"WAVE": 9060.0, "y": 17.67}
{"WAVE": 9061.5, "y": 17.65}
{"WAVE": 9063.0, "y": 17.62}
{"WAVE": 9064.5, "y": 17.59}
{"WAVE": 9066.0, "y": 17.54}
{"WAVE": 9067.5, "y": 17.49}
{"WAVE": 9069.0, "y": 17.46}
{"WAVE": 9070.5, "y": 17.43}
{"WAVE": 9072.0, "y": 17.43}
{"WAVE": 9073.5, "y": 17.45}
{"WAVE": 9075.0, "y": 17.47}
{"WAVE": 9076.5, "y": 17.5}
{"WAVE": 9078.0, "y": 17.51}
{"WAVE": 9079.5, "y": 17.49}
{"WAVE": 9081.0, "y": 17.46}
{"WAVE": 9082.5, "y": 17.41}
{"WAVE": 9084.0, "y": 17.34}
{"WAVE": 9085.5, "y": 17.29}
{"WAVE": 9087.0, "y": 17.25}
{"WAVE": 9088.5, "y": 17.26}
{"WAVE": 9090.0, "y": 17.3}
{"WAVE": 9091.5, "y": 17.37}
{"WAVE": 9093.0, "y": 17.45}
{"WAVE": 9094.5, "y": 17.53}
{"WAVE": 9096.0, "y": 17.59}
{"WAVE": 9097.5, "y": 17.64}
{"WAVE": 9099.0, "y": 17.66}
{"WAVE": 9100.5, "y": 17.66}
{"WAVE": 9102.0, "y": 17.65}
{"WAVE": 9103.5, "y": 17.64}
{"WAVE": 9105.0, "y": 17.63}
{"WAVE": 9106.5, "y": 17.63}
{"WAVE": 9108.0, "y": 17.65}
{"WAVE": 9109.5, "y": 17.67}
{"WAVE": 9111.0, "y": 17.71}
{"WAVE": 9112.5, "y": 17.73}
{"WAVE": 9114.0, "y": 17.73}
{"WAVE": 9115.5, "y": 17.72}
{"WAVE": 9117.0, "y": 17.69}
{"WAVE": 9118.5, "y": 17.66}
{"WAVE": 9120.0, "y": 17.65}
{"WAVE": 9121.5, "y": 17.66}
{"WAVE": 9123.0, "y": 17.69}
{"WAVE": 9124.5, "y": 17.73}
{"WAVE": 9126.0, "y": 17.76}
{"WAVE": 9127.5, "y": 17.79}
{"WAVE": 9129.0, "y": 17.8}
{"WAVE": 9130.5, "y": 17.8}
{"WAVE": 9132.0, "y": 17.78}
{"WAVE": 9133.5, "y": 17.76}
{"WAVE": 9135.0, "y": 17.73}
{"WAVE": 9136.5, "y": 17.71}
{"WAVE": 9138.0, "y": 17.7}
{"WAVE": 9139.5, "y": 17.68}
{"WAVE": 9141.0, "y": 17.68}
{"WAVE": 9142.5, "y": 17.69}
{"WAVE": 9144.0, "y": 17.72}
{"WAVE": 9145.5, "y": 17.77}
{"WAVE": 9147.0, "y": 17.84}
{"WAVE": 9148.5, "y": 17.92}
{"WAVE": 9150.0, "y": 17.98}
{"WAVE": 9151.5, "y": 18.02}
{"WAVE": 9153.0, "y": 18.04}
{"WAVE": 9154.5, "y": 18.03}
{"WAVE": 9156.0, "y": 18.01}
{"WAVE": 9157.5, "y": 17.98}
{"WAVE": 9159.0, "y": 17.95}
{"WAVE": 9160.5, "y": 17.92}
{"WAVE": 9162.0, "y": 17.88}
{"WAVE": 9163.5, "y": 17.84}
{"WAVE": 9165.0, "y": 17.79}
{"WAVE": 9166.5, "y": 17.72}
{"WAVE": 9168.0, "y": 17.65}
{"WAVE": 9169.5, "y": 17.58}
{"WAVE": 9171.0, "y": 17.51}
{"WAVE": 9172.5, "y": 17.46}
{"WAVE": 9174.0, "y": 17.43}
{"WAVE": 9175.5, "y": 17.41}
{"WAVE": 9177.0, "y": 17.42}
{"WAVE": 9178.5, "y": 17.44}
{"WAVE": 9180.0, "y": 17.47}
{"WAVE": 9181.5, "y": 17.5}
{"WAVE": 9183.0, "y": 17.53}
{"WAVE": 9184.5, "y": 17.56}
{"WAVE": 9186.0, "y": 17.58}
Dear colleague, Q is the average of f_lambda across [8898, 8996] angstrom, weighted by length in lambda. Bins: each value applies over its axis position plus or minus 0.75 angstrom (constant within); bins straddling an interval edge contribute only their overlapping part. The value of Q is 17.6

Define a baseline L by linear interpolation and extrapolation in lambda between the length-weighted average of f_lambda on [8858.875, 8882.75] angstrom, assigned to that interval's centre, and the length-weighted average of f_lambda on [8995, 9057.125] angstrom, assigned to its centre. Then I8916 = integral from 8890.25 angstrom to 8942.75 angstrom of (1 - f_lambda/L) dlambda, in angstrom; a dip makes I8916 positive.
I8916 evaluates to -0.34 angstrom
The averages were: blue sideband 17.3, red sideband 17.4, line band 17.5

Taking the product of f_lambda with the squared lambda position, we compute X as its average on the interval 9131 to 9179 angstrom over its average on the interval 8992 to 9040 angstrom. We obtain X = 1.1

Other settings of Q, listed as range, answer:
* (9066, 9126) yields 17.5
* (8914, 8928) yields 17.5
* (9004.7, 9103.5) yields 17.4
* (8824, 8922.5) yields 17.5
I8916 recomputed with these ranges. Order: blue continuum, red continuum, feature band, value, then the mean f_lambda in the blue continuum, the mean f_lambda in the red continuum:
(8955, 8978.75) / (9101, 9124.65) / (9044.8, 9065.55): 0.0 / 17.7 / 17.7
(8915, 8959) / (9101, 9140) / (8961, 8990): -0.2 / 17.6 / 17.7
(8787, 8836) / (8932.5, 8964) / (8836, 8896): 0.5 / 17.6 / 17.7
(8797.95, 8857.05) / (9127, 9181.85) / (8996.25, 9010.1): 0.5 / 17.6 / 17.7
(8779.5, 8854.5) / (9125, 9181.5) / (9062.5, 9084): 0.3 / 17.7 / 17.7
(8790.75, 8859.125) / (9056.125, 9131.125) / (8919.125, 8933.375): 0.0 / 17.6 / 17.6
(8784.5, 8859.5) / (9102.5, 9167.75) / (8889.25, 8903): 0.3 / 17.6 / 17.8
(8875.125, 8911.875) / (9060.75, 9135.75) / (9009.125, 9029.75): 0.5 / 17.3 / 17.6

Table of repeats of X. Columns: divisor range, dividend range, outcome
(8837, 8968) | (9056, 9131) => 1.05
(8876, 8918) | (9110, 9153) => 1.08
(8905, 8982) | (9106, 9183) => 1.05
